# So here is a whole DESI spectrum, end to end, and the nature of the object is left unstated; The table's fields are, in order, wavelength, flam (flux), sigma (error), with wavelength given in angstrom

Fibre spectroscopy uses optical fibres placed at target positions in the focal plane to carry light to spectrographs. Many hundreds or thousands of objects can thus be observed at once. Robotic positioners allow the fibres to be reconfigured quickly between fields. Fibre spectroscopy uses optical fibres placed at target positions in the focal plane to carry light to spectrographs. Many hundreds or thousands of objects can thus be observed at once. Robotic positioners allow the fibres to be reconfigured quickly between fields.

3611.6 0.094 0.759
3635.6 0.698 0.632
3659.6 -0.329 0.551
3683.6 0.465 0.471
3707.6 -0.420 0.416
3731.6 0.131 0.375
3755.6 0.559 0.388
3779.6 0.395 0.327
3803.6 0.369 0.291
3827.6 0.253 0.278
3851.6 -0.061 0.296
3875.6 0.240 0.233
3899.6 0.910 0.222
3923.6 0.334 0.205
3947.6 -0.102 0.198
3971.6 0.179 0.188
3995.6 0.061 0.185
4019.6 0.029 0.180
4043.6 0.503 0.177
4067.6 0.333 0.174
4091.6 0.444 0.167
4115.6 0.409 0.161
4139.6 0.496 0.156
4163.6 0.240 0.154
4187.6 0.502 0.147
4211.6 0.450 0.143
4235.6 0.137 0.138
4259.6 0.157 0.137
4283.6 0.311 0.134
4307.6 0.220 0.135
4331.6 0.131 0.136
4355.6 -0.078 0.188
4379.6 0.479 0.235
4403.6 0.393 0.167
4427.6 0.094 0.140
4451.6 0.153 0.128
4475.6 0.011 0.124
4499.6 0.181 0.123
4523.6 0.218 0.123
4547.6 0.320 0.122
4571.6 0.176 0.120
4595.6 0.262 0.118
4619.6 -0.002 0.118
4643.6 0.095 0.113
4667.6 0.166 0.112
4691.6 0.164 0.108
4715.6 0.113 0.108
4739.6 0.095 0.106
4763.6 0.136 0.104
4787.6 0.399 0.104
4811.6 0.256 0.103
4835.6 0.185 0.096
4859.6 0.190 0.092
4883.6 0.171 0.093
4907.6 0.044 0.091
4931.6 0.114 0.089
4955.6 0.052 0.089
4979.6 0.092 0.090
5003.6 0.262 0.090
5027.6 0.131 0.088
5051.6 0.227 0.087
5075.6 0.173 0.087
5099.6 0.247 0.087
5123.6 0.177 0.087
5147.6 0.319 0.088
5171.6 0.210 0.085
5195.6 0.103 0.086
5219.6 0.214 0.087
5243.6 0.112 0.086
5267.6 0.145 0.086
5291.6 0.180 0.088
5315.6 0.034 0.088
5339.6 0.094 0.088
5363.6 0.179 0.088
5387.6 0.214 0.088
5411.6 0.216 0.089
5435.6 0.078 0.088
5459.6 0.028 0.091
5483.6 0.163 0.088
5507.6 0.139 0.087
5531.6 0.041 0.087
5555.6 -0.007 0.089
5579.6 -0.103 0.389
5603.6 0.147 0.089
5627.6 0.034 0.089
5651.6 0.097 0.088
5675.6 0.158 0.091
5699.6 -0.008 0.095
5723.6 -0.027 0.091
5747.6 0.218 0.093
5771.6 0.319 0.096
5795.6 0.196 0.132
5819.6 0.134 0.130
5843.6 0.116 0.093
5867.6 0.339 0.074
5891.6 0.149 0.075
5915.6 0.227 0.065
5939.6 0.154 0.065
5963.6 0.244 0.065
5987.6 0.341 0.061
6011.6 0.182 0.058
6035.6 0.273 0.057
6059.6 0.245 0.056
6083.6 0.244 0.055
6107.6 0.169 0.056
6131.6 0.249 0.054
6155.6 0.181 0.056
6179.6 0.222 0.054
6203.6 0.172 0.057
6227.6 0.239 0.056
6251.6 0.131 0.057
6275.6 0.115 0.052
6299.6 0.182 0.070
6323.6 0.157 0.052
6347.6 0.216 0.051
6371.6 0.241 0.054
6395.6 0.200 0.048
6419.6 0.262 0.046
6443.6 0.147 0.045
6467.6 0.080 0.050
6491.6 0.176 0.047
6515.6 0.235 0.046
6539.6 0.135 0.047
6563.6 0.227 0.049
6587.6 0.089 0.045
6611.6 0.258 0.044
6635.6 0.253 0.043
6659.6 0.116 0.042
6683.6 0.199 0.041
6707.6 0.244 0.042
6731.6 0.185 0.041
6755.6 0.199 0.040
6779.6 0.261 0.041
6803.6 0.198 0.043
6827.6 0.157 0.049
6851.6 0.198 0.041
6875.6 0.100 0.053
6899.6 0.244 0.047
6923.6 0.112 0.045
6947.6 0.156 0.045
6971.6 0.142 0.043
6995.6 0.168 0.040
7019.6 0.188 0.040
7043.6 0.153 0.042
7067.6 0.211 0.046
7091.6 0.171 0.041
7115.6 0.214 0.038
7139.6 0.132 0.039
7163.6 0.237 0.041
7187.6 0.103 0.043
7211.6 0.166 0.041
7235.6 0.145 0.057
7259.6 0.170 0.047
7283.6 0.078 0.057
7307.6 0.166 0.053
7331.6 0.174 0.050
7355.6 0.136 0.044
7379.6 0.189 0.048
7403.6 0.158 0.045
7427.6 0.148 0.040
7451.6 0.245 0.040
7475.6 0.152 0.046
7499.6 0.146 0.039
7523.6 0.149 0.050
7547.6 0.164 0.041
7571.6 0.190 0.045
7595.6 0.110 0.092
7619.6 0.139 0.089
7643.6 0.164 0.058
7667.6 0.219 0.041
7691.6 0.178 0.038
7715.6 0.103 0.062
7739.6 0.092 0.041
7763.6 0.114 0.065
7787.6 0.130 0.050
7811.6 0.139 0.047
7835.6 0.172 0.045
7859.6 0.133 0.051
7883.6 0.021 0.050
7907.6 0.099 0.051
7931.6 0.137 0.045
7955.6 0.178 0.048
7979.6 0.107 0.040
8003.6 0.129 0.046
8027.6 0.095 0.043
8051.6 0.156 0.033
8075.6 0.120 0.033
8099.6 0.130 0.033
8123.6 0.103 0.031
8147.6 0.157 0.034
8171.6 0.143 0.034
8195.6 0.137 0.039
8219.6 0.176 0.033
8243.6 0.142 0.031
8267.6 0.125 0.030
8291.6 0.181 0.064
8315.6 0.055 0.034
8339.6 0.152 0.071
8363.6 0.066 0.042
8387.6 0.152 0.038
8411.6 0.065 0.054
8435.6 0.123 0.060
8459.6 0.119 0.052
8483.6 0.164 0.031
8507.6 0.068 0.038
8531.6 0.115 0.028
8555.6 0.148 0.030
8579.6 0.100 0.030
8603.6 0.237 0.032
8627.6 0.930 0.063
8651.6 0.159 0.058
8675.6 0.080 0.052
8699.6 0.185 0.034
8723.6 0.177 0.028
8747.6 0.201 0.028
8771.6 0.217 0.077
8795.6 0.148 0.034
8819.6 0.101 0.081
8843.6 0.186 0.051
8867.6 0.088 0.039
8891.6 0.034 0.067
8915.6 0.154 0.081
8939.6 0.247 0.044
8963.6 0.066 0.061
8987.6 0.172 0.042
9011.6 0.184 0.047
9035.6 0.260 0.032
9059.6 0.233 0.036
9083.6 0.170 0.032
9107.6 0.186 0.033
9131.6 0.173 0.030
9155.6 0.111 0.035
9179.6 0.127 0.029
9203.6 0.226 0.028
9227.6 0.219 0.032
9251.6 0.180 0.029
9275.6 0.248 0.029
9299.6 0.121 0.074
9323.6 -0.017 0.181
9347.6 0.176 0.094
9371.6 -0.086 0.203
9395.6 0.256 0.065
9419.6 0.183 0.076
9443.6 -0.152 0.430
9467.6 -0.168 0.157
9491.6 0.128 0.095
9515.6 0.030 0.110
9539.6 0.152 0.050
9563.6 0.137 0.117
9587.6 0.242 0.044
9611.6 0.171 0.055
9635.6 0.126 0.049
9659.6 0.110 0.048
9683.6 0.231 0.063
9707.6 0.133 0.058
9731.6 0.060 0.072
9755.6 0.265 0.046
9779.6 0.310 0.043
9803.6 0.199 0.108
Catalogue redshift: 1.312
